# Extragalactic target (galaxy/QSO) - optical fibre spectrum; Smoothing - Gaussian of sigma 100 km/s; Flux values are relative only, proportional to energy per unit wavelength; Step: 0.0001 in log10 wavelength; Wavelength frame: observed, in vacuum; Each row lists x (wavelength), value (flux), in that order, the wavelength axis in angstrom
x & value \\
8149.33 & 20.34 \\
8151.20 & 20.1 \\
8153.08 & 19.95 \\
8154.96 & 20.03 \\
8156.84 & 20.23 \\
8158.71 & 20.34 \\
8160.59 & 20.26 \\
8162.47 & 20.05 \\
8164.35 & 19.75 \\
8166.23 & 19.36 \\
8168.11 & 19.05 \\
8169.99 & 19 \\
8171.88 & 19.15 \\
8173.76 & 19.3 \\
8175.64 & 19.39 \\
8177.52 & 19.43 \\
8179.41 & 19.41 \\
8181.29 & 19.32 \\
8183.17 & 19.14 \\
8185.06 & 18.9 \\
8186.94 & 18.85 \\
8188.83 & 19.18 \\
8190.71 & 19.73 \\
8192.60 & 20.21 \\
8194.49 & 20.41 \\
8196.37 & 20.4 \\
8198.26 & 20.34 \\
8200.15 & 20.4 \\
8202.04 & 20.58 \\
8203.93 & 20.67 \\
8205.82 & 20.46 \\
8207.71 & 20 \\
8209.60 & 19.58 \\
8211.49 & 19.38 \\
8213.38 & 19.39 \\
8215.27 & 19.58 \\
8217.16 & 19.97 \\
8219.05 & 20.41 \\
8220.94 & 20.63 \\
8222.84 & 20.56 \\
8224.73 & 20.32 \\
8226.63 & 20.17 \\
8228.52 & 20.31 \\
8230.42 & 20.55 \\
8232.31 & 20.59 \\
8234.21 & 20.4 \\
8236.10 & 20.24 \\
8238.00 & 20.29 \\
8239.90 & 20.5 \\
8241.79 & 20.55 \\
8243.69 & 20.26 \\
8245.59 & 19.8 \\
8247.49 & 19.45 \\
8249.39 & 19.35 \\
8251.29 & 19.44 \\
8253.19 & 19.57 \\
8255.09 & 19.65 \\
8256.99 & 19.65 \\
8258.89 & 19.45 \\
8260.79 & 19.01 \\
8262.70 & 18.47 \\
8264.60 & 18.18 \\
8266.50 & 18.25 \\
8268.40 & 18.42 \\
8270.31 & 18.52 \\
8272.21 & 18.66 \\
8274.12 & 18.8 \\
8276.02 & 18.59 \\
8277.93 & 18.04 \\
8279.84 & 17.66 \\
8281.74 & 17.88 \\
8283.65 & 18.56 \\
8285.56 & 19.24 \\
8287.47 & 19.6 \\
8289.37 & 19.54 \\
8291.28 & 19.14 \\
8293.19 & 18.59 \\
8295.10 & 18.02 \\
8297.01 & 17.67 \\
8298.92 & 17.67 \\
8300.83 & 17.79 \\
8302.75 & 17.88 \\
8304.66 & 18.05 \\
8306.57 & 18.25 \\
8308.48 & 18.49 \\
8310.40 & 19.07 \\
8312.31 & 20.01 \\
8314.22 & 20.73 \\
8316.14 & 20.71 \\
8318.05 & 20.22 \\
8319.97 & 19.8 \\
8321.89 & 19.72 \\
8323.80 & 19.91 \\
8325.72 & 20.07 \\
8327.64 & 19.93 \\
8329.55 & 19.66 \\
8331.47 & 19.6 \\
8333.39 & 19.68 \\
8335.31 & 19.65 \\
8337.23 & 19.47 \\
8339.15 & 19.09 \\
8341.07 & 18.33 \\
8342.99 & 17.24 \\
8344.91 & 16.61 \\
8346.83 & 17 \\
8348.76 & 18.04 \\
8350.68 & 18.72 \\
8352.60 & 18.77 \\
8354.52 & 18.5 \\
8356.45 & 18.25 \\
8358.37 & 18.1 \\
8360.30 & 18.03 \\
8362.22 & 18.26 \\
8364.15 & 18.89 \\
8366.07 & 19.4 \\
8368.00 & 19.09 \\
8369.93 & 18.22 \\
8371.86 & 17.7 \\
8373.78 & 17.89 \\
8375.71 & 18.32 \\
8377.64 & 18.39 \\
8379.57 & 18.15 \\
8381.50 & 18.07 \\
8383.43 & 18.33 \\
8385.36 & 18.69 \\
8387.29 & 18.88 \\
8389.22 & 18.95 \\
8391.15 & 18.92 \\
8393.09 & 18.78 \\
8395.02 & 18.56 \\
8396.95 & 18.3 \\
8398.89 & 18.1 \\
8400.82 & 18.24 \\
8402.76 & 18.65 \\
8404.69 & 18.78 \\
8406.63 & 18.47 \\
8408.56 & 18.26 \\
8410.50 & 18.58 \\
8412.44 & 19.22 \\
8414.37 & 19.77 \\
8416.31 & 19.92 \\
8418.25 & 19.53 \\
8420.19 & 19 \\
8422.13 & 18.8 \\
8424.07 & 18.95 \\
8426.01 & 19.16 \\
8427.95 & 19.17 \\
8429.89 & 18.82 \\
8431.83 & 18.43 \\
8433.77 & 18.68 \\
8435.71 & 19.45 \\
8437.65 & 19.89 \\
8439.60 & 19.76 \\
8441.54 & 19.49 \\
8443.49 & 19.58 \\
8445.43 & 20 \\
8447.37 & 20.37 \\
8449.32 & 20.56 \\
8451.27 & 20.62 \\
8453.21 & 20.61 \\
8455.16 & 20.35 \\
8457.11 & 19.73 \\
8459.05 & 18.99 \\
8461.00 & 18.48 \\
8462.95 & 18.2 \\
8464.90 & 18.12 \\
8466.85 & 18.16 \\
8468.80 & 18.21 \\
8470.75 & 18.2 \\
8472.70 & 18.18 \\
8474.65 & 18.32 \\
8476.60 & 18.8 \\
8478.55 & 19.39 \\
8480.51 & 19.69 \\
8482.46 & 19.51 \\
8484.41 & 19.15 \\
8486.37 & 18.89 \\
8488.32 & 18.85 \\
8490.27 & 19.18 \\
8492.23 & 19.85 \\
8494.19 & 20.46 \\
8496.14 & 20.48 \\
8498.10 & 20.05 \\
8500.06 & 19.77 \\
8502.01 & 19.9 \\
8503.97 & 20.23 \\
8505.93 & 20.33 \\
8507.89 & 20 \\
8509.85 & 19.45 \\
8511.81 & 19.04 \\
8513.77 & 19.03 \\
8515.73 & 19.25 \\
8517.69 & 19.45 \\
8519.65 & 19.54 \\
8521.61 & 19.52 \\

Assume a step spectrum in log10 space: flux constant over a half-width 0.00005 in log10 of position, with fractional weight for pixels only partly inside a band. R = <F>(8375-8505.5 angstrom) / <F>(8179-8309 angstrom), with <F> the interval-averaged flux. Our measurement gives 0.99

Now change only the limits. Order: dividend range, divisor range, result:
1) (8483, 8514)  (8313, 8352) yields 1.02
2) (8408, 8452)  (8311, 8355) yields 1.01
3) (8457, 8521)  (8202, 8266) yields 0.97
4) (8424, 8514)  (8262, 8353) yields 1.03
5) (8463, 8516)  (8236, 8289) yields 1.01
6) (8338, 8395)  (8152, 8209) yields 0.93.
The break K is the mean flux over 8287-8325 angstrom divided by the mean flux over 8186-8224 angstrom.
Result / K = 1.0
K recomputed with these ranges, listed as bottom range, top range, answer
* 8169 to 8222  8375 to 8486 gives 0.96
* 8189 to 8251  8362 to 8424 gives 0.93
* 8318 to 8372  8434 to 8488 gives 1.02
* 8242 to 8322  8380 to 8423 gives 0.99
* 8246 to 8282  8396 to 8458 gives 1.02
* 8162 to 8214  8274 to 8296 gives 0.95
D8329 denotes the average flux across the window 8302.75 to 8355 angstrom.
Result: 19.1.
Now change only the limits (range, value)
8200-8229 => 20.1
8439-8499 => 19.4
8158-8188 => 19.4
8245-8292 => 18.9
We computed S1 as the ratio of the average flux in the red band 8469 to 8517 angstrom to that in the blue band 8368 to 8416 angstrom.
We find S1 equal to 1.0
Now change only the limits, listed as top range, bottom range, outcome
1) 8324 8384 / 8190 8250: 0.92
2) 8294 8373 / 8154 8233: 0.95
